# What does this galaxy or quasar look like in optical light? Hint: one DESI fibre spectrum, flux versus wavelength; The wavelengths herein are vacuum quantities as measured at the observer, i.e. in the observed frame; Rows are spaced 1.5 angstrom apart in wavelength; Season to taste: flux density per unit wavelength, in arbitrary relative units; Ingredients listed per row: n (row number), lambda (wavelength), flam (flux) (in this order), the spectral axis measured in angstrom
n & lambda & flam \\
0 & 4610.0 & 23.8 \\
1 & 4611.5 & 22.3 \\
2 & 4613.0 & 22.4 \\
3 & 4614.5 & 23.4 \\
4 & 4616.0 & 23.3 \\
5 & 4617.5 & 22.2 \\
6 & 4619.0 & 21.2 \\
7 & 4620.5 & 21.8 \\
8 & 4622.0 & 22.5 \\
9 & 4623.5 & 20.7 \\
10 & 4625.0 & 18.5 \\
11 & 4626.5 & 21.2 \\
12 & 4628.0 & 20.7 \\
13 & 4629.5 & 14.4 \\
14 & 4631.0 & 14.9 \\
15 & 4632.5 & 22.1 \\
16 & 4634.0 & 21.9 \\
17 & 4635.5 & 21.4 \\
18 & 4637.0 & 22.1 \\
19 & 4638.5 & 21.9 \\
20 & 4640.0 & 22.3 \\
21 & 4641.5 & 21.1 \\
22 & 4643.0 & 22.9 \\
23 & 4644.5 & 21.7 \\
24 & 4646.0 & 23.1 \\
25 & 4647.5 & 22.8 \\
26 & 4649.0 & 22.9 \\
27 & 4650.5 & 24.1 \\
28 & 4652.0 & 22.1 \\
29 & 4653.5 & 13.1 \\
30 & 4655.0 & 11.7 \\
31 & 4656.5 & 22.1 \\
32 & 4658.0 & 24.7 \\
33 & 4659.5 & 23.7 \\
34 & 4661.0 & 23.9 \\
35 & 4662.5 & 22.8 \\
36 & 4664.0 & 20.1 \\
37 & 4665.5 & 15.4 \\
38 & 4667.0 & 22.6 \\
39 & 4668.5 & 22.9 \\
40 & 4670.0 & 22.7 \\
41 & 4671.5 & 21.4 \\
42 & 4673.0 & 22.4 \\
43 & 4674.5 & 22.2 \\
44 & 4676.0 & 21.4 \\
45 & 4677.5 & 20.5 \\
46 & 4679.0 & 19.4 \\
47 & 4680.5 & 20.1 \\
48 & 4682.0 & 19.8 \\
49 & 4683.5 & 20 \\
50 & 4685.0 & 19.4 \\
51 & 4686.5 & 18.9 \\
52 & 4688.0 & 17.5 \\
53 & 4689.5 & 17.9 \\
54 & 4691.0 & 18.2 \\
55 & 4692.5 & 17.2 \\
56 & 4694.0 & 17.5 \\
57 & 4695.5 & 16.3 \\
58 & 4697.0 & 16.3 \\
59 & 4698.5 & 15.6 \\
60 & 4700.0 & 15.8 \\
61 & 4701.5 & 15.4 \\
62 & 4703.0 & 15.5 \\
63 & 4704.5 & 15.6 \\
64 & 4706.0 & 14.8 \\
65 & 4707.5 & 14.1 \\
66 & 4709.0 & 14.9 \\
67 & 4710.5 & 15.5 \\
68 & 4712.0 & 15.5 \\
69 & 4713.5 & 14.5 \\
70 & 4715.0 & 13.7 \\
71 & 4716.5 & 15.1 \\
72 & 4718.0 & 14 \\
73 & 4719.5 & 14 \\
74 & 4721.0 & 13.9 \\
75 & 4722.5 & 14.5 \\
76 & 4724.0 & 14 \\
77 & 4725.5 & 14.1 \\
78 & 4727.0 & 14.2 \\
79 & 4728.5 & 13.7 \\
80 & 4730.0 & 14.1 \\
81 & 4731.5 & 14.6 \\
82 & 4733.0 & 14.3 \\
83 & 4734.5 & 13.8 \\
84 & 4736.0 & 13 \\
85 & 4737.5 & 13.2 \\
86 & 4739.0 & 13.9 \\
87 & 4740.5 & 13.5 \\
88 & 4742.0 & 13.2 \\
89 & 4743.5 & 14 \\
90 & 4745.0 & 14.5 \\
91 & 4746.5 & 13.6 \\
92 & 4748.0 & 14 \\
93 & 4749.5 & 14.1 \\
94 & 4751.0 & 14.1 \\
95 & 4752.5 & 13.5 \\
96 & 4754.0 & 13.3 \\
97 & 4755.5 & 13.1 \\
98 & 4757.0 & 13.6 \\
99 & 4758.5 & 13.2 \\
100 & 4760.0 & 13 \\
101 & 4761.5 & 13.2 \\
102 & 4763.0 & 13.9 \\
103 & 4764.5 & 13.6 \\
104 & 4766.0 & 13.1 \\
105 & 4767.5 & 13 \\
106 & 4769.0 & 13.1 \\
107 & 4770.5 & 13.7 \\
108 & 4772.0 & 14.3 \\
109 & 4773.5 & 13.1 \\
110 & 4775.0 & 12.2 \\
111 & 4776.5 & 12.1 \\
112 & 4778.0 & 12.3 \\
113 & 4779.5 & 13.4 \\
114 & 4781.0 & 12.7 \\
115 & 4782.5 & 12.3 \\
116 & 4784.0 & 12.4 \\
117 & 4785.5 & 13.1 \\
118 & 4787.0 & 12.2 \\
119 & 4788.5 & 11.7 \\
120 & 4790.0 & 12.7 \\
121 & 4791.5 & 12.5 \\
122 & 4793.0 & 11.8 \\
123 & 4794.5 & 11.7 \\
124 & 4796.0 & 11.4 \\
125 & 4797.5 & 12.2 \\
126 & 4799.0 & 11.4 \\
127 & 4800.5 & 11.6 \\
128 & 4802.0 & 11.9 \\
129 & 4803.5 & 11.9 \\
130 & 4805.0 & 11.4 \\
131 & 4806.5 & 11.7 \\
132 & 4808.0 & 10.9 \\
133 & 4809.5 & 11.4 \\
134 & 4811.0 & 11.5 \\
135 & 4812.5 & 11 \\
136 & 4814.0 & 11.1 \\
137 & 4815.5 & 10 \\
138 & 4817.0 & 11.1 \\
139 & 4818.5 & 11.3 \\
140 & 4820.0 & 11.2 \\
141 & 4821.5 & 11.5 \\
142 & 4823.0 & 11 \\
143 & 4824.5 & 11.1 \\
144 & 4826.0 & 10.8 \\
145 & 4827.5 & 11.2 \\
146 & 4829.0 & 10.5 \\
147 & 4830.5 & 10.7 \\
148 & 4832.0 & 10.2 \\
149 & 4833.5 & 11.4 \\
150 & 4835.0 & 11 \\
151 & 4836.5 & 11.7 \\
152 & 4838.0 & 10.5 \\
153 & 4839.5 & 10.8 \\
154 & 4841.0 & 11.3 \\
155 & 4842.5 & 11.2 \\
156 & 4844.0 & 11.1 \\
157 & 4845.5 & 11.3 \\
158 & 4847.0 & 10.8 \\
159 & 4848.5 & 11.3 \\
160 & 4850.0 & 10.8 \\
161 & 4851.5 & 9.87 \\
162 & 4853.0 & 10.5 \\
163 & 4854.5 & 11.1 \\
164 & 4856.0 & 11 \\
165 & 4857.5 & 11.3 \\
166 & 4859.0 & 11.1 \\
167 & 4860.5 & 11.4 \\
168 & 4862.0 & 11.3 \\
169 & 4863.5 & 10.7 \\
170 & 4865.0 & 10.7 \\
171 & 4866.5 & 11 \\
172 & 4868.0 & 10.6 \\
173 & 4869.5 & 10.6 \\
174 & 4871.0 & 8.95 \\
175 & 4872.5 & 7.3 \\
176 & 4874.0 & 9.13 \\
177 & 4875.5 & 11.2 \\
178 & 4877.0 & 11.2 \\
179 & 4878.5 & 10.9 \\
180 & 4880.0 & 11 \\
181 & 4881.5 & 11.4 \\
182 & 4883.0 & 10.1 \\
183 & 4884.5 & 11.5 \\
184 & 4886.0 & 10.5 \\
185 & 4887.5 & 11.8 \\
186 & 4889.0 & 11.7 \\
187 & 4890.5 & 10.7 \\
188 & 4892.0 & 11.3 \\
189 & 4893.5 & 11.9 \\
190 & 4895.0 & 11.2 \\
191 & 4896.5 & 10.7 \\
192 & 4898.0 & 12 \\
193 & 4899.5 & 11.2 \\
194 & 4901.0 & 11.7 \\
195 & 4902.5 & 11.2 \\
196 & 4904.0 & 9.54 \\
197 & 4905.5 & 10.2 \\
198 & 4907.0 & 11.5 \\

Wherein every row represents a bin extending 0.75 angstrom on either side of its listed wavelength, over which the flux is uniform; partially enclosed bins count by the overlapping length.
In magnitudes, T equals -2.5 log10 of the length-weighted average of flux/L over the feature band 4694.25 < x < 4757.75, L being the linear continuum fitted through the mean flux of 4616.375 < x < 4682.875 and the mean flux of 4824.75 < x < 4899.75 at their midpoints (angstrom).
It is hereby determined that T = 0.21 mag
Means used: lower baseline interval 21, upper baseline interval 10.9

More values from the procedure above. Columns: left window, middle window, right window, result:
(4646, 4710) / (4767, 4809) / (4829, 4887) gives 0.14 mag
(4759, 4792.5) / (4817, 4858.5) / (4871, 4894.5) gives 0.06 mag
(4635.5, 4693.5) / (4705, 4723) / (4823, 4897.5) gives 0.25 mag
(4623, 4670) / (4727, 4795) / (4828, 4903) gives 0.18 mag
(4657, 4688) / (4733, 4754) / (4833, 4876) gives 0.24 mag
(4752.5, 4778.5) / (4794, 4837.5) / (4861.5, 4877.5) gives 0.05 mag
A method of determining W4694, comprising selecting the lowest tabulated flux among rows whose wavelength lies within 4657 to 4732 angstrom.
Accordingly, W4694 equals 13.7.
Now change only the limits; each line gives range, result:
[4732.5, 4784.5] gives 12.1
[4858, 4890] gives 7.3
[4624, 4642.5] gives 14.4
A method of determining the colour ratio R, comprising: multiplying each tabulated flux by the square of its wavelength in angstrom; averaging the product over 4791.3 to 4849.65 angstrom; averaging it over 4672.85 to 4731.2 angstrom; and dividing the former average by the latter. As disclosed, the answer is 0.71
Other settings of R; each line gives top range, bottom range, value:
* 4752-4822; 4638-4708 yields 0.66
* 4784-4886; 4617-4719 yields 0.62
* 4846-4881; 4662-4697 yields 0.58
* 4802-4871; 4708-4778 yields 0.83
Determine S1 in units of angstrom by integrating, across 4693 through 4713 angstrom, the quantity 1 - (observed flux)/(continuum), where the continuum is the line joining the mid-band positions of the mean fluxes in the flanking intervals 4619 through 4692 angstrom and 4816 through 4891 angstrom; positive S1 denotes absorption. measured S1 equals 3.0 angstrom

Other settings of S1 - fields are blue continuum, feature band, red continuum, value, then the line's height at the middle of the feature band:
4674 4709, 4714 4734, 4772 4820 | 2.2 angstrom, 15.9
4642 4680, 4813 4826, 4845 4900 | 2.3 angstrom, 13.5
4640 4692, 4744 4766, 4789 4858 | 2.5 angstrom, 15.4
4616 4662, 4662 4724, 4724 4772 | -0.5 angstrom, 17.4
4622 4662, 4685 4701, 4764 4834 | 0.7 angstrom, 18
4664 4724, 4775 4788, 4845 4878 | 1.3 angstrom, 13.9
